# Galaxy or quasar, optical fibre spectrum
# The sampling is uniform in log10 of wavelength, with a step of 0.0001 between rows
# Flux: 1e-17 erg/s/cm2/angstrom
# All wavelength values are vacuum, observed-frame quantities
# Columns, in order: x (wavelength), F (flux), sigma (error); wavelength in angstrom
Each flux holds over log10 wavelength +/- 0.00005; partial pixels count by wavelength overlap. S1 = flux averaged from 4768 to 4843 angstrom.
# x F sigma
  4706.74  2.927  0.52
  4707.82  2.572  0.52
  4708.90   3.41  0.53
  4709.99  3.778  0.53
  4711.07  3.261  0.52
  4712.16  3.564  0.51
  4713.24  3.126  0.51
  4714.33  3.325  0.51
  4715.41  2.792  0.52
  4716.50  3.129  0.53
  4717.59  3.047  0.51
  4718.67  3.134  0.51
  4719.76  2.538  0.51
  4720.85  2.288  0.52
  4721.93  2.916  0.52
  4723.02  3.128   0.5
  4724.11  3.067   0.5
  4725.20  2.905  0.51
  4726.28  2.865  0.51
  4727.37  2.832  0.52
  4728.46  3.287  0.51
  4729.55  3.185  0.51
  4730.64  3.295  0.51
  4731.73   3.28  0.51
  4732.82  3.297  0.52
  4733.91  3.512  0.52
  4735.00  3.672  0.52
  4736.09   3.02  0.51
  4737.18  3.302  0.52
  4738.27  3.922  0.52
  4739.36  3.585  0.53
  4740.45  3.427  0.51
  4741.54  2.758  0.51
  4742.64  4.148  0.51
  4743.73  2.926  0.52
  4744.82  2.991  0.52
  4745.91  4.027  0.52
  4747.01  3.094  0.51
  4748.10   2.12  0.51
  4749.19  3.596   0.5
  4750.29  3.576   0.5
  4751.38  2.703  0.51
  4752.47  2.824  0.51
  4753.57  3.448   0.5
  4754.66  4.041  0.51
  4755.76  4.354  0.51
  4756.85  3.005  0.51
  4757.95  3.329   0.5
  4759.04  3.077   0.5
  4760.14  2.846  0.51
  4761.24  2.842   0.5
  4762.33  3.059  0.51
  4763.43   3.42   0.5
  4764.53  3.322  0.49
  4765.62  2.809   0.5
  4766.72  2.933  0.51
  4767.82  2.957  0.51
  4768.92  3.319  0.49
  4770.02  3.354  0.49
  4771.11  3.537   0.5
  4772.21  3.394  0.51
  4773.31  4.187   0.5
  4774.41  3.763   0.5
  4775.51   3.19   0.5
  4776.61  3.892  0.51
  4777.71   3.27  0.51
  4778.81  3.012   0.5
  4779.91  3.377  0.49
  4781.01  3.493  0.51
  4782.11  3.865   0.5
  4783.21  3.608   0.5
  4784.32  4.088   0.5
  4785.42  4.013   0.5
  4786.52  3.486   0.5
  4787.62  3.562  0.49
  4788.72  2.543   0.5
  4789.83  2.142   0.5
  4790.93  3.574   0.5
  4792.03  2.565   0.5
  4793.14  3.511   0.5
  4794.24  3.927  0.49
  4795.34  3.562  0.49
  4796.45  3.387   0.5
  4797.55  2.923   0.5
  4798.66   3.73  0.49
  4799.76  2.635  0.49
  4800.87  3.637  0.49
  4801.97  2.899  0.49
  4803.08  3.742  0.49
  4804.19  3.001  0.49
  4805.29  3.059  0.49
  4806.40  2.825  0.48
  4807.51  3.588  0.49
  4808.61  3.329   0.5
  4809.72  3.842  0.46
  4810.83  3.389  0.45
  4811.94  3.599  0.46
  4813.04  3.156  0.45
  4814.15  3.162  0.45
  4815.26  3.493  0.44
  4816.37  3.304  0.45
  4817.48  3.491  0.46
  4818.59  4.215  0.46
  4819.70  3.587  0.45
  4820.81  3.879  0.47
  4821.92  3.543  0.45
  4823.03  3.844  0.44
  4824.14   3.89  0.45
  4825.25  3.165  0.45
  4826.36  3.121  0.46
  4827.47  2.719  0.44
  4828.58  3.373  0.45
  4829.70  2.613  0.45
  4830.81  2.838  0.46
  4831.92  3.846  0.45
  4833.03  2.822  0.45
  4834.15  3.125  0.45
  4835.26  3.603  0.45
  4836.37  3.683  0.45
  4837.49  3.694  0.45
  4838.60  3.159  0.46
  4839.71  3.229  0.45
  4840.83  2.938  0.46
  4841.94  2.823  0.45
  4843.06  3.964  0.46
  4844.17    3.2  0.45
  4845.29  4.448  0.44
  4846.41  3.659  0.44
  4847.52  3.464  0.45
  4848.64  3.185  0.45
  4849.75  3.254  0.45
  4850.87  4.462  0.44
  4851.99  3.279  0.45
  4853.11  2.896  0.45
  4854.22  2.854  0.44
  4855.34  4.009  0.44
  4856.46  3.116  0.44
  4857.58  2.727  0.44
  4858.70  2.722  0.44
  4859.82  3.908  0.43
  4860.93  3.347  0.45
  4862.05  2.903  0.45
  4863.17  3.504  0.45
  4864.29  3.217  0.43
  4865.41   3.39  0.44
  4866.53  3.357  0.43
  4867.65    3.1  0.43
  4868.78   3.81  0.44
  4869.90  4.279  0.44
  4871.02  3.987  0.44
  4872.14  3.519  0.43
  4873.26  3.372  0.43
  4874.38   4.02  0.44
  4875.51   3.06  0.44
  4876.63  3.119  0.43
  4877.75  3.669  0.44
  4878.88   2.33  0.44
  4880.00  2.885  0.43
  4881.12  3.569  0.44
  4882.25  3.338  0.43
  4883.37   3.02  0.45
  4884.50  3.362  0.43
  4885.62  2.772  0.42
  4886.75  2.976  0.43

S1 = 3.38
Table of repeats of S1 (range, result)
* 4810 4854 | 3.41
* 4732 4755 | 3.33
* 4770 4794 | 3.44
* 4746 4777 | 3.29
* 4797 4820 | 3.36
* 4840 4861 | 3.38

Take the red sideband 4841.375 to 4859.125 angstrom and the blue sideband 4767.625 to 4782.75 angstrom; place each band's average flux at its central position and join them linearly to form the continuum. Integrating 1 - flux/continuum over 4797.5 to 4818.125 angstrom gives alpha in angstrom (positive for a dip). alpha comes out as 0.7 angstrom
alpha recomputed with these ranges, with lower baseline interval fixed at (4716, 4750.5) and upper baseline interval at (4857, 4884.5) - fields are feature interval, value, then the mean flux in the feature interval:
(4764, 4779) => -0.6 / 3.36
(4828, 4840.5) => 0.1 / 3.26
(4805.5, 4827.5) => -1.3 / 3.47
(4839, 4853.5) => -0.6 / 3.45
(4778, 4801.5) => -0.8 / 3.36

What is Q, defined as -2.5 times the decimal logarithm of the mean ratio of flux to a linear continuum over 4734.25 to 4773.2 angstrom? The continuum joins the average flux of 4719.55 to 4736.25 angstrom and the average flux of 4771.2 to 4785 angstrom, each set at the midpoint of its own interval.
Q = 0.02 mag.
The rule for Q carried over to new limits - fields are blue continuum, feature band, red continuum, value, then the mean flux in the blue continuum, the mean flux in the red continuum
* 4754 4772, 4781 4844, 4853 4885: -0.022 mag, 3.27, 3.33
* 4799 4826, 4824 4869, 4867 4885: 0.031 mag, 3.43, 3.4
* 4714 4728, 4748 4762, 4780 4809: -0.046 mag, 2.92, 3.34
